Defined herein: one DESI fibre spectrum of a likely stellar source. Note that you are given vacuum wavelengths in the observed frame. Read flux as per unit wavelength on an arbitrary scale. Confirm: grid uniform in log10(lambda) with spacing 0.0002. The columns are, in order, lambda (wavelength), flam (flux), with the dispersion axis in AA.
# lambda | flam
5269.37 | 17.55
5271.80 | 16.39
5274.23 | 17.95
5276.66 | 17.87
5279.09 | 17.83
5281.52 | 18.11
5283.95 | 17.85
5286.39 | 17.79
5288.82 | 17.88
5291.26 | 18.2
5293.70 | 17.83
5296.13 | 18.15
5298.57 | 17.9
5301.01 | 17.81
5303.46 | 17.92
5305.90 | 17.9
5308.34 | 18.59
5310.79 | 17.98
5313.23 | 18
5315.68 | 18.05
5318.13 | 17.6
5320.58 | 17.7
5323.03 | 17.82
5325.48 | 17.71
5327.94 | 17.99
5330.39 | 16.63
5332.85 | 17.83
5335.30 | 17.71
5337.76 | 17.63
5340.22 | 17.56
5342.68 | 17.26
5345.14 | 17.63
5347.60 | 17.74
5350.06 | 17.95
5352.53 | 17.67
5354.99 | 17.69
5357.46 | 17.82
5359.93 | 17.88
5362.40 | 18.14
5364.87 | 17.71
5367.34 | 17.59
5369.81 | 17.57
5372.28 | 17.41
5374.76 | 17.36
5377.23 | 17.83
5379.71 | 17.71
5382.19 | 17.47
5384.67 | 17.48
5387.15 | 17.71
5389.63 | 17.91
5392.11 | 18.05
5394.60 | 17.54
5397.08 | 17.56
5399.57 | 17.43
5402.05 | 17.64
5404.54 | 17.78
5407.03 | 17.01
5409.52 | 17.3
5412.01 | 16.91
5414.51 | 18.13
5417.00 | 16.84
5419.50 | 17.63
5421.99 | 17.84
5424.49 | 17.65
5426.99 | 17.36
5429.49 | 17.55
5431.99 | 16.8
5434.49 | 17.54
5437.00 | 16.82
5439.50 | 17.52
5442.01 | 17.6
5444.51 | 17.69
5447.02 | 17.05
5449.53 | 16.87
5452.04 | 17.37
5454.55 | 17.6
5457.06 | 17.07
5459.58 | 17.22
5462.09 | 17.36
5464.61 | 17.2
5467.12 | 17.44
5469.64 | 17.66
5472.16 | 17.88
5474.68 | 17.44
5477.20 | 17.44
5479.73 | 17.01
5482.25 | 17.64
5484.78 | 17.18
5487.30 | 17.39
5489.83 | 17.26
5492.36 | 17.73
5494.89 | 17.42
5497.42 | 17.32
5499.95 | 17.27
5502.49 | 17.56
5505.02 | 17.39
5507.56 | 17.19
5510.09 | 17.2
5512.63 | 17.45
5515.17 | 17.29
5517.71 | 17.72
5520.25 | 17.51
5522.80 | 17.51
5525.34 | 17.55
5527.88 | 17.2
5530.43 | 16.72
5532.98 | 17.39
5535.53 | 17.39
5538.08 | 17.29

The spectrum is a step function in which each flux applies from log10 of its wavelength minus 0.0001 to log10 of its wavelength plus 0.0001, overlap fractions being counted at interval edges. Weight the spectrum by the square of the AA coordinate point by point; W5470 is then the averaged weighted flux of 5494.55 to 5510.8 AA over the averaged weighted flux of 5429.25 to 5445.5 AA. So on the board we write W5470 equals 1.02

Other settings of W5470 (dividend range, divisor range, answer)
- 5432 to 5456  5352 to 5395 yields 1.00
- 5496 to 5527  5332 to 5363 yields 1.04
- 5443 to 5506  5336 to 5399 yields 1.02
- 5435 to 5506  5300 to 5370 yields 1.03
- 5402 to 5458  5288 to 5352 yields 1.02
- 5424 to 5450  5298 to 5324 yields 1.01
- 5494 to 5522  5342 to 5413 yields 1.04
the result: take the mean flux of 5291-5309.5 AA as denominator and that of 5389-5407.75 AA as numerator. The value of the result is 1.0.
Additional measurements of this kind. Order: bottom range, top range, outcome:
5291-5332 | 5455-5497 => 0.97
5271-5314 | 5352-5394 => 0.99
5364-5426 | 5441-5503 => 0.99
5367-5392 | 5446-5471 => 0.98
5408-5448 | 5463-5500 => 1.00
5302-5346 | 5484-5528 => 0.98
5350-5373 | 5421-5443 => 0.98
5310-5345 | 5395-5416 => 0.99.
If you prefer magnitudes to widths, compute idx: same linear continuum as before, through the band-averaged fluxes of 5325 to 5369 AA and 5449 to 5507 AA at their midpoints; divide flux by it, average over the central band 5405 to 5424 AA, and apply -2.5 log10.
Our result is 0.007 mag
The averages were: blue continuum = 17.7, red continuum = 17.4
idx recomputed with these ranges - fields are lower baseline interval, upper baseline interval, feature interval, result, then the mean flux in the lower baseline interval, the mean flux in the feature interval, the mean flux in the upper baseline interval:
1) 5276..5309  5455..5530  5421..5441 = 0.01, 18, 17.4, 17.4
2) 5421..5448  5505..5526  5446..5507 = 0.00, 17.4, 17.4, 17.4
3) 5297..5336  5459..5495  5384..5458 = 0.01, 17.8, 17.4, 17.4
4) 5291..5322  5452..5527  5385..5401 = 0.00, 18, 17.7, 17.4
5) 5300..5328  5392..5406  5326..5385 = 0.01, 17.9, 17.6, 17.6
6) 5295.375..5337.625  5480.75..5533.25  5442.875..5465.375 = 0.01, 17.8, 17.3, 17.4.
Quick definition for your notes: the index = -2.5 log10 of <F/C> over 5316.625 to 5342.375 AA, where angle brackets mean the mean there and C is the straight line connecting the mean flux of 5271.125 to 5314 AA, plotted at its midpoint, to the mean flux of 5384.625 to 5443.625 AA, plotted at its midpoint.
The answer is 0.01 mag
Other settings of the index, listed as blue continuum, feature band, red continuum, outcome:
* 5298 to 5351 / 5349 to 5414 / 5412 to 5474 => -0.002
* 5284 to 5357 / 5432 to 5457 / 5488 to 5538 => 0.014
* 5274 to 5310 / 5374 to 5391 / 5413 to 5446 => -0.002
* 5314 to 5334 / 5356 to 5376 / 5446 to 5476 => -0.007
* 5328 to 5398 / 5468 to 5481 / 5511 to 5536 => -0.002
